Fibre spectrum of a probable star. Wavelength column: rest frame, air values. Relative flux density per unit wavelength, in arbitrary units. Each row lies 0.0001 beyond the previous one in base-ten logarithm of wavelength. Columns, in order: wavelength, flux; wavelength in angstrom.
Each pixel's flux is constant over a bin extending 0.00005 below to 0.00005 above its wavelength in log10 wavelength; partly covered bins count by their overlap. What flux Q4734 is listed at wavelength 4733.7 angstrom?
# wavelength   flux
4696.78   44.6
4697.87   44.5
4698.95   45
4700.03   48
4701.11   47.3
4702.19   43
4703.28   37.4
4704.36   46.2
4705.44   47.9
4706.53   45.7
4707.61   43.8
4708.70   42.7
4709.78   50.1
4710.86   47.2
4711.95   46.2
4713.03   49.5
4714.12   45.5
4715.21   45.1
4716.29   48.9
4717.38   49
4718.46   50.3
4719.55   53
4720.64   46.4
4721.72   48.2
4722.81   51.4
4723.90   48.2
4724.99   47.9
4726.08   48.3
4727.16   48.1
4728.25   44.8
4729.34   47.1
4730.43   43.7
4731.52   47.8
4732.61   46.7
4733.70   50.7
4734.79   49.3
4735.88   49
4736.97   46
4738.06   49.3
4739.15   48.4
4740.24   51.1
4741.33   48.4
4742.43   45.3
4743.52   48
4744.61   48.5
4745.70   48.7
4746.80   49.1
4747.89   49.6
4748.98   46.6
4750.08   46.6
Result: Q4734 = 50.7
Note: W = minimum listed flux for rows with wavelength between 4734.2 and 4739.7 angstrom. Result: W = 46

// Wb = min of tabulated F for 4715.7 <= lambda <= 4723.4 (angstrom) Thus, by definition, 46.4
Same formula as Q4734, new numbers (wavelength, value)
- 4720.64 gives 46.4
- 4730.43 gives 43.7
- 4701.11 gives 47.3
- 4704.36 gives 46.2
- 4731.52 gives 47.8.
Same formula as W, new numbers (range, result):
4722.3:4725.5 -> 47.9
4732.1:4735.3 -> 46.7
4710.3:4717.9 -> 45.1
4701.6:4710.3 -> 37.4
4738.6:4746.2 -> 45.3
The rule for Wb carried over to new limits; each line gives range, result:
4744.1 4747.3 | 48.5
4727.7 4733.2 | 43.7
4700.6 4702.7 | 43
